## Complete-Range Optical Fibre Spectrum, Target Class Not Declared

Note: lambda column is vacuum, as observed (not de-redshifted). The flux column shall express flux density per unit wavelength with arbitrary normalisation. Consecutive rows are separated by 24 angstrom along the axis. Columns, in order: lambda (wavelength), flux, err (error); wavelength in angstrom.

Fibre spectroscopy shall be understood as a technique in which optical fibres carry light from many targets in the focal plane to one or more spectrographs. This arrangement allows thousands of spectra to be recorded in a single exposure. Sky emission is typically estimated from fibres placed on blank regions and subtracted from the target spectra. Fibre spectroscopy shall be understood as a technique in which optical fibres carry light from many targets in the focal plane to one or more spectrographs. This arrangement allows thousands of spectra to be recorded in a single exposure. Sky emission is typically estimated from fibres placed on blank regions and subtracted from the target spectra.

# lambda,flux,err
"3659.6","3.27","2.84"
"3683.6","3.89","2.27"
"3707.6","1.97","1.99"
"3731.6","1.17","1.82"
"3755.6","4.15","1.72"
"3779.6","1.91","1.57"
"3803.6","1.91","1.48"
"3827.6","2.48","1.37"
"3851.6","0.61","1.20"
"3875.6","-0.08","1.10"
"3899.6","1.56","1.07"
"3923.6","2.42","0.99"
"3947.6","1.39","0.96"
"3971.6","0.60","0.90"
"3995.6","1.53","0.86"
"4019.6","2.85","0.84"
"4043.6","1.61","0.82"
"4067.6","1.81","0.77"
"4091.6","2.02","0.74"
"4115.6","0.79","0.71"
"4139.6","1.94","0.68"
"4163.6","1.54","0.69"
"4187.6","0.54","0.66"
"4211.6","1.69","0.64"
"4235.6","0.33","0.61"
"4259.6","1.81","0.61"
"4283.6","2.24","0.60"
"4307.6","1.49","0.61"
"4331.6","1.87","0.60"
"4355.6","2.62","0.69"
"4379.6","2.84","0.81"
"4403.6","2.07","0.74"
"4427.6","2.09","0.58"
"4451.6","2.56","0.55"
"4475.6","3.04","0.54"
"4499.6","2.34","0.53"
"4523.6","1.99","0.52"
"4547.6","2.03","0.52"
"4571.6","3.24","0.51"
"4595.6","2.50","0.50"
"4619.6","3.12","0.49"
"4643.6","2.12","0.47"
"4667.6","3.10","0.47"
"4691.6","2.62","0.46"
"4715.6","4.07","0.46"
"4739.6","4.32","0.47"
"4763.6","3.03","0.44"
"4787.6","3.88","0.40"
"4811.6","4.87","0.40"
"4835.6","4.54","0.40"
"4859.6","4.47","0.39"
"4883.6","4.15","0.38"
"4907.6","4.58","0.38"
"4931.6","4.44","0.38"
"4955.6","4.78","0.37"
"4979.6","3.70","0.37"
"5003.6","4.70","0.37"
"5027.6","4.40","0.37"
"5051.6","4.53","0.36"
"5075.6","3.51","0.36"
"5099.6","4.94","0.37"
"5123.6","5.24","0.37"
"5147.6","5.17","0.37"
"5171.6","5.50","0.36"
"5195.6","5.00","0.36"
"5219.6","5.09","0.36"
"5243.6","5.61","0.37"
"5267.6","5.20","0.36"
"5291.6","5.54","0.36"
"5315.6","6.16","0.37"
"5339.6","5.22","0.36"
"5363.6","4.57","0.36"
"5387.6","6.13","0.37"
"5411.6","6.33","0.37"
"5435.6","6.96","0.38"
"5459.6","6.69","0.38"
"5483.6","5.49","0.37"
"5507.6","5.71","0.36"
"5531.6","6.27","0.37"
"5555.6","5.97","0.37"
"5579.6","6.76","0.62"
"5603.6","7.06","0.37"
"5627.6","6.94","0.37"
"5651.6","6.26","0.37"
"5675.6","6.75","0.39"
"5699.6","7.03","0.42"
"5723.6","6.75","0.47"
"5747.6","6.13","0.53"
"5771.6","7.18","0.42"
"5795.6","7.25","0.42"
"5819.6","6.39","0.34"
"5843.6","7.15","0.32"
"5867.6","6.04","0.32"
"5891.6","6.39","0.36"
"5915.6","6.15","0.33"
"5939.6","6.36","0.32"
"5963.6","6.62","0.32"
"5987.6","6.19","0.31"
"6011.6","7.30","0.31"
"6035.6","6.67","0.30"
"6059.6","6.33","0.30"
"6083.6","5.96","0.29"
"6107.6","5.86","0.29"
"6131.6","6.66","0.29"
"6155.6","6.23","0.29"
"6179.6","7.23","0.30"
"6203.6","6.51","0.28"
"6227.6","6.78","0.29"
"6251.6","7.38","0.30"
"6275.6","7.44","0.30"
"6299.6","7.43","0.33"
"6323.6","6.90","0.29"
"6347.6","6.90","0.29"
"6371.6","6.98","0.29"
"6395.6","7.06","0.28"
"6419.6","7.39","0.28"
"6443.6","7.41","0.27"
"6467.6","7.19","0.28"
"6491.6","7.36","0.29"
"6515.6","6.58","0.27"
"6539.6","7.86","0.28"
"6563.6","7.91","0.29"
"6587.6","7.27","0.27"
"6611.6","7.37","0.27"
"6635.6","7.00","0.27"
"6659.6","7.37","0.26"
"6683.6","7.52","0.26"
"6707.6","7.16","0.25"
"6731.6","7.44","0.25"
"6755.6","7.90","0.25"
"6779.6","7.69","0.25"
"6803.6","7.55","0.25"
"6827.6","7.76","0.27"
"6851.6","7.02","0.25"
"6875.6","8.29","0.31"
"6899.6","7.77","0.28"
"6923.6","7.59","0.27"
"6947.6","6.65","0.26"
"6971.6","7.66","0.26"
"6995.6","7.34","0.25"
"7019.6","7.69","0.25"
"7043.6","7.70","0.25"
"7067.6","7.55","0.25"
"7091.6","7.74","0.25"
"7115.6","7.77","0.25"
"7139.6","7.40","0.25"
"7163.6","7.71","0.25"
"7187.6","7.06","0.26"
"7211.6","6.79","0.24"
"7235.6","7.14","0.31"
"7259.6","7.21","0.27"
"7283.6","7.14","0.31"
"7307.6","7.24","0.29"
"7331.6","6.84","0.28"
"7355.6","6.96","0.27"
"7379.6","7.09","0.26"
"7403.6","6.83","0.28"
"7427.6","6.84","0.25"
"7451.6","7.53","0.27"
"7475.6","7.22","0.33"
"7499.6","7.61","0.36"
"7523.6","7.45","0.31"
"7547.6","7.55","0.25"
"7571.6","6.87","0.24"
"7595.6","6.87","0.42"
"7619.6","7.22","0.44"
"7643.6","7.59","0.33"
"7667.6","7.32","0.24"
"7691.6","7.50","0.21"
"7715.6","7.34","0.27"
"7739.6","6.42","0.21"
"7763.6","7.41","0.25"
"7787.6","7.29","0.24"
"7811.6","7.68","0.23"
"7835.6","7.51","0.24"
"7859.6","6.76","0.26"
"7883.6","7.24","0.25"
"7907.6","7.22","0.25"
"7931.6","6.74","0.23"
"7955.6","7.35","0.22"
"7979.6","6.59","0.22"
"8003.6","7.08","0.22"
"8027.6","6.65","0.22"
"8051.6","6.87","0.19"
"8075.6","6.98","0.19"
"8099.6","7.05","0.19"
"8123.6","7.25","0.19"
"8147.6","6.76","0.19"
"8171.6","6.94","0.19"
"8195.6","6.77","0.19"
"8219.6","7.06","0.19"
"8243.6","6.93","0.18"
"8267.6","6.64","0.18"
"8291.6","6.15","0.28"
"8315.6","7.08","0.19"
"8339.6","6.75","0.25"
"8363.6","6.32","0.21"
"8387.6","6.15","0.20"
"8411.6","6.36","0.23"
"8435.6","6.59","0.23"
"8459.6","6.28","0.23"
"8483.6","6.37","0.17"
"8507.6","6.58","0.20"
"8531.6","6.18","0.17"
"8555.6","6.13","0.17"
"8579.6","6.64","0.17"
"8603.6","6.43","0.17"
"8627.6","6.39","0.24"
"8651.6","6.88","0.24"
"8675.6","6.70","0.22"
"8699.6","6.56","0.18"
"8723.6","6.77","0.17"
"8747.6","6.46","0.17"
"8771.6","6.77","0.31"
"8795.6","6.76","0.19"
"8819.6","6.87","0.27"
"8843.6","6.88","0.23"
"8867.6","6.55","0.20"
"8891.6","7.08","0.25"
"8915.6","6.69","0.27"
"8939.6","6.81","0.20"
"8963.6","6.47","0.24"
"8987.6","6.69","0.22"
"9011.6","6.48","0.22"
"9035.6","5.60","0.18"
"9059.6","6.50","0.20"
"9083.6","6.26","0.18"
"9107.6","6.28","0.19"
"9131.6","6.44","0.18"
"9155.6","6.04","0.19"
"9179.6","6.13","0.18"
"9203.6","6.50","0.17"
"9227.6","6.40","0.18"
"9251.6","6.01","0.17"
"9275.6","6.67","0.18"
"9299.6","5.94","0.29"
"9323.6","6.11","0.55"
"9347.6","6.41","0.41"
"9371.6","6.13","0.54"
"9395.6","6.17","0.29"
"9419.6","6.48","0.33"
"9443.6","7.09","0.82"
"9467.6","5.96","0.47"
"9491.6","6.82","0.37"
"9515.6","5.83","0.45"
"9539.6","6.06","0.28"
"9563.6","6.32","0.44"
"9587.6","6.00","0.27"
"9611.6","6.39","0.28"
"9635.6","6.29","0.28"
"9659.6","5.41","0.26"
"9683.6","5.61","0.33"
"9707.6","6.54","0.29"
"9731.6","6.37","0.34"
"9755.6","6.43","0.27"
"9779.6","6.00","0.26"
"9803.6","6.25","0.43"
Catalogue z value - 0.180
